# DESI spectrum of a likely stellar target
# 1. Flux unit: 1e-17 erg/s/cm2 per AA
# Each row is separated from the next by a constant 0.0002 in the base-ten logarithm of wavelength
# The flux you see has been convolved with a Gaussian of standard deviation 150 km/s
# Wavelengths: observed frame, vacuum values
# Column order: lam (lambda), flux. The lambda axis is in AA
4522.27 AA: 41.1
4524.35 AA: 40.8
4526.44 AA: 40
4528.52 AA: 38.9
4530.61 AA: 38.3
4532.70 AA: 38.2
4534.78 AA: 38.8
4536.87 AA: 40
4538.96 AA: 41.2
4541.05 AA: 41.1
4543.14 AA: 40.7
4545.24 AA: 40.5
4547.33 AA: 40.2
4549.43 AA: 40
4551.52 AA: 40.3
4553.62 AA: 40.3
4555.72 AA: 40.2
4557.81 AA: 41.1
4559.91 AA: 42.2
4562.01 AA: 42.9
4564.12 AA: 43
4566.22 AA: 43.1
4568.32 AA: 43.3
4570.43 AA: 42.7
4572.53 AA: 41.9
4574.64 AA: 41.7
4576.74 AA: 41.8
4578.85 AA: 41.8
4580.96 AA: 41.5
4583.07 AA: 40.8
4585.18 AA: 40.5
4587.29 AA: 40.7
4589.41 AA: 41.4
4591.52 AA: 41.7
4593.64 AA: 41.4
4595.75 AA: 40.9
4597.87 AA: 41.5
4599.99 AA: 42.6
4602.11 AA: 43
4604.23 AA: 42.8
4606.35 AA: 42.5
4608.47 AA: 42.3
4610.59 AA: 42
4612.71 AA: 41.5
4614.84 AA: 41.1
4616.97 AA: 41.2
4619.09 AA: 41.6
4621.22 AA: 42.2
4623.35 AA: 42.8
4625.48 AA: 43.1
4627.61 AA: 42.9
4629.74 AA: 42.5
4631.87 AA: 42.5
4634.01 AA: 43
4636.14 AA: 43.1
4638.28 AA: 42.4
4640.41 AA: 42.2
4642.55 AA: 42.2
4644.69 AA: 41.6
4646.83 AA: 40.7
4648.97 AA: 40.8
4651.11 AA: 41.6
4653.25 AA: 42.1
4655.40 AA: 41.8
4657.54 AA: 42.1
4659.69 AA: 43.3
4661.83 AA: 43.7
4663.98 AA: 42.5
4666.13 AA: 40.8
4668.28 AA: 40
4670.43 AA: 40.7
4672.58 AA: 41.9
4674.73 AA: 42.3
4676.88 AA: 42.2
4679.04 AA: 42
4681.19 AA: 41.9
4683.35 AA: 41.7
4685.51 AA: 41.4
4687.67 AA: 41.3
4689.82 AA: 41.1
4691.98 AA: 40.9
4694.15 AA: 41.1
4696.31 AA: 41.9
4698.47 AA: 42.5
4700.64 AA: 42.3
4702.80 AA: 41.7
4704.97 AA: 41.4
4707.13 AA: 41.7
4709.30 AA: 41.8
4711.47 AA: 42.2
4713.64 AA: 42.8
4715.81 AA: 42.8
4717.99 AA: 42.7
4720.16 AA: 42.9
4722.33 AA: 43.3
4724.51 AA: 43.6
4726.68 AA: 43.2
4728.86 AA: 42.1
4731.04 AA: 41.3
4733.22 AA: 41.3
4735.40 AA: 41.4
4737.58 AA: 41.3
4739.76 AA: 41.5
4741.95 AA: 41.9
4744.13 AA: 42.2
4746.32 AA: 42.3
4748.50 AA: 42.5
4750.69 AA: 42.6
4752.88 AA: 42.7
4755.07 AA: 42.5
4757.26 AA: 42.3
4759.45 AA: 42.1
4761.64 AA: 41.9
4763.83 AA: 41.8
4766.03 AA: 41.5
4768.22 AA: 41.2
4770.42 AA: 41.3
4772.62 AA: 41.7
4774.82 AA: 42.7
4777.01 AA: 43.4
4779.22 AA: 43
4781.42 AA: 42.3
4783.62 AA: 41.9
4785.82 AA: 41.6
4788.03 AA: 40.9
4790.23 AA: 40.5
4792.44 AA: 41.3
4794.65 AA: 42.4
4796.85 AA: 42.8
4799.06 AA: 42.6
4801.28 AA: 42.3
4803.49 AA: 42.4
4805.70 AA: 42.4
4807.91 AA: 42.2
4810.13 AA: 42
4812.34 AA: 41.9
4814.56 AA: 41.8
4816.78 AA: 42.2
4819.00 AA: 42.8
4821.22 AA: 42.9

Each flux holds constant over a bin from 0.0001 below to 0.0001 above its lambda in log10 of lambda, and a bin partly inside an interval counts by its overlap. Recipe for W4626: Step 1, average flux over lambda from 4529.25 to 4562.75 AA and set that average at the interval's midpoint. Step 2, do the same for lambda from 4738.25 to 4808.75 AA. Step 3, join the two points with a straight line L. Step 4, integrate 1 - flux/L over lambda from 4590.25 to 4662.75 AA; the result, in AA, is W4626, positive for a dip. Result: -2.1 AA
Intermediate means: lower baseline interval 40.3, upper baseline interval 42.1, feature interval 42.1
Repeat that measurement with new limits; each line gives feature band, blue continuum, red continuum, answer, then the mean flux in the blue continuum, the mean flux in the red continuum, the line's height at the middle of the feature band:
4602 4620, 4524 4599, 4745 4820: -0.31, 41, 42.1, 41.2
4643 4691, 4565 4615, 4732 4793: 0.21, 41.9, 41.9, 41.9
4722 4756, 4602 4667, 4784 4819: -0.12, 42.2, 42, 42.1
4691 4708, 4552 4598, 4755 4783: 0.10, 41.6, 42.1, 41.9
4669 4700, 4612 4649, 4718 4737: 0.47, 42.1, 42.4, 42.3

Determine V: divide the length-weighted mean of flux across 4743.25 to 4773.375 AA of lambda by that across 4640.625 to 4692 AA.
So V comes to 1.0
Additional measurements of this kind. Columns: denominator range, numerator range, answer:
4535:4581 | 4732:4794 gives 1.01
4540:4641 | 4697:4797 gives 1.01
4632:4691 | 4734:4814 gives 1.00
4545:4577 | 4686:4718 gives 1.01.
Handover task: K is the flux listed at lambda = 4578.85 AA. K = 41.8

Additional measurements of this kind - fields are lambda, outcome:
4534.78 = 38.8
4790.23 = 40.5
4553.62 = 40.3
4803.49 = 42.4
